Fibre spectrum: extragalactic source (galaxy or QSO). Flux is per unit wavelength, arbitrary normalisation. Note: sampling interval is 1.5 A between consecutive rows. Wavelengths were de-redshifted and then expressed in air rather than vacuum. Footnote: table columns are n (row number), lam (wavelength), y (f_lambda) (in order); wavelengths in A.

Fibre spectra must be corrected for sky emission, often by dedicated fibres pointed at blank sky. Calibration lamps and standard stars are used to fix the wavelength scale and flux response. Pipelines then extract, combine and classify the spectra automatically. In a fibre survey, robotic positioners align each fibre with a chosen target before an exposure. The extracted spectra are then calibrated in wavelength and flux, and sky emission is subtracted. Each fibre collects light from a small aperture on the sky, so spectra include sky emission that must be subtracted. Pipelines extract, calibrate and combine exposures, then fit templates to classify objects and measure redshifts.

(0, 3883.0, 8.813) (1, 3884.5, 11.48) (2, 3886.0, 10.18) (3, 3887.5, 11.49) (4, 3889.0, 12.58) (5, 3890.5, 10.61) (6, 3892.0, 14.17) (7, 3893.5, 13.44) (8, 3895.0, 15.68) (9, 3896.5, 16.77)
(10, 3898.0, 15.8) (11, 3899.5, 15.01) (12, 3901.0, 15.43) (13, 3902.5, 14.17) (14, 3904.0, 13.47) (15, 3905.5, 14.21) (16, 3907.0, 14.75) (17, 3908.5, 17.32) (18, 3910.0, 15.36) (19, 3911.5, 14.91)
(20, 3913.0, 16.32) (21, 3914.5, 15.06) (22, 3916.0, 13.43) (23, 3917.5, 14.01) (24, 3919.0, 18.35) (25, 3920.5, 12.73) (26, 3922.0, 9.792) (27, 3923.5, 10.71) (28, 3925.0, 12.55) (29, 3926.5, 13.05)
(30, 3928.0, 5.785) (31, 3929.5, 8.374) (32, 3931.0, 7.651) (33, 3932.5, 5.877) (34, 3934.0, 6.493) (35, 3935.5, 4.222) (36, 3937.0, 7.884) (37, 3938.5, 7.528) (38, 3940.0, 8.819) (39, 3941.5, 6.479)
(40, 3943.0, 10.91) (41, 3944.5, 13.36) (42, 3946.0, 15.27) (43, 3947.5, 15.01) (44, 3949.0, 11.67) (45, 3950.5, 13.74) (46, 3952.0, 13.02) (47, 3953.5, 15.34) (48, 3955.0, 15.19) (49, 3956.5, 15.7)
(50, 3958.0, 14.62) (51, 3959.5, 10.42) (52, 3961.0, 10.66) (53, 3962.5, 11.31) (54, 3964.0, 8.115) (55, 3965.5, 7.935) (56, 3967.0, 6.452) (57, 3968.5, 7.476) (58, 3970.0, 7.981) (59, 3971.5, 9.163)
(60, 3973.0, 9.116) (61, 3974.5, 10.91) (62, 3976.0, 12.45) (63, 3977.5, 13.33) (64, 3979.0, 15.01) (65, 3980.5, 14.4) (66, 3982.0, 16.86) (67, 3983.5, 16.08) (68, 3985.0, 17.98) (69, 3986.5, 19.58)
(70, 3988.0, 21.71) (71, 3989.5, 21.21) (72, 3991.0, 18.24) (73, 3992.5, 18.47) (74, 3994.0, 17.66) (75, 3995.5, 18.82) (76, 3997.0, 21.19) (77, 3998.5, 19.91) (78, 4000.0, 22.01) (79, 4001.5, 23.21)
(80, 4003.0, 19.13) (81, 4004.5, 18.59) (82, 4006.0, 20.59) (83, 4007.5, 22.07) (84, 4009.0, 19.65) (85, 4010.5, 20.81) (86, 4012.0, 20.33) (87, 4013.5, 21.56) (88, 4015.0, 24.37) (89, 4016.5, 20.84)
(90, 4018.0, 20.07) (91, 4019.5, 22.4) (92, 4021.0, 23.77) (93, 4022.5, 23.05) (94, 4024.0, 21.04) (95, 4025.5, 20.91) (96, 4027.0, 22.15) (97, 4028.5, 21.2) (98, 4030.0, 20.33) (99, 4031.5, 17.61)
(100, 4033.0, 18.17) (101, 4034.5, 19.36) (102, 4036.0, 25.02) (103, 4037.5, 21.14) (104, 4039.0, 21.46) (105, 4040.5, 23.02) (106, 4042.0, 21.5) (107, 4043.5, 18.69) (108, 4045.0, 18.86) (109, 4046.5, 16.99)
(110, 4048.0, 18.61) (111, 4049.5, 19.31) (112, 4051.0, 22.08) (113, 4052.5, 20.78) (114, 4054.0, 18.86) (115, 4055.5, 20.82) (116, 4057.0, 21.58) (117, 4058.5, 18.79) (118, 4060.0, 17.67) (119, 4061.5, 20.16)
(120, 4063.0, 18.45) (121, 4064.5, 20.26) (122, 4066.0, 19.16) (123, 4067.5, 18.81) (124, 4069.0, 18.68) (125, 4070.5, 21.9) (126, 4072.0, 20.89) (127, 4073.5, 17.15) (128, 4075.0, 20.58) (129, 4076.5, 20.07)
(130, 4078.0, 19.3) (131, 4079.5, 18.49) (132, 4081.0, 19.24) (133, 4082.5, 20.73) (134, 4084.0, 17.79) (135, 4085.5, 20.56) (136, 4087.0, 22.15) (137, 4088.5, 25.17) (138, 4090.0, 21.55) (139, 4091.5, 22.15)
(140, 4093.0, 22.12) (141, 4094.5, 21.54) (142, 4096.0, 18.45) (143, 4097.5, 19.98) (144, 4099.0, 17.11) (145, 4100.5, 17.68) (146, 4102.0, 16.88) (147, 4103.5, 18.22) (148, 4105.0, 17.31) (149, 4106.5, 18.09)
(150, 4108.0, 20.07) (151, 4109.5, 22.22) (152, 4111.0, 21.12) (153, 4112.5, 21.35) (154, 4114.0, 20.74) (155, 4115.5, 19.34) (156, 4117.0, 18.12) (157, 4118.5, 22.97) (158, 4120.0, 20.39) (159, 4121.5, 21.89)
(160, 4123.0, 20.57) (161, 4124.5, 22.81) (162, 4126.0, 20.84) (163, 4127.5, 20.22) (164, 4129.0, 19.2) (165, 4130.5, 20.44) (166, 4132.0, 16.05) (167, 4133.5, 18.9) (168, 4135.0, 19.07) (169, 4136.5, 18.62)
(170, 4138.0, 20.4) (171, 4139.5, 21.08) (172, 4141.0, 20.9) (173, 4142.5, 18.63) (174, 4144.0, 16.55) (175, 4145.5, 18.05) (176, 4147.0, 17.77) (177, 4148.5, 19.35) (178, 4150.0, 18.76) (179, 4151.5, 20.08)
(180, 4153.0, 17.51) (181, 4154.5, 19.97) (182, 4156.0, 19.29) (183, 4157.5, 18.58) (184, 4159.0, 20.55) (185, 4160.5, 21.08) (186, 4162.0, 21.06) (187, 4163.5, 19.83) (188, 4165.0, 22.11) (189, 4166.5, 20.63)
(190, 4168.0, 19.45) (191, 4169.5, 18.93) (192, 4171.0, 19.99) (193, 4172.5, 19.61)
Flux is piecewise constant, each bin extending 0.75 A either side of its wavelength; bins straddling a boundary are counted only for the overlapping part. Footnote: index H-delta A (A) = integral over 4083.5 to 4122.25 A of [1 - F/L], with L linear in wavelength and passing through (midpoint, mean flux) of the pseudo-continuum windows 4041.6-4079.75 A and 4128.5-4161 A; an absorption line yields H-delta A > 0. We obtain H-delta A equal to -1.8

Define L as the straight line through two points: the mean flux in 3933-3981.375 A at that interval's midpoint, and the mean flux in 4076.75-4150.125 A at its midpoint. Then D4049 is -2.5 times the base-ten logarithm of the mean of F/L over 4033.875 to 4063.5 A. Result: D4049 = -0.24 mag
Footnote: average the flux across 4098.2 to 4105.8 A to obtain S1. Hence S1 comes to 17.5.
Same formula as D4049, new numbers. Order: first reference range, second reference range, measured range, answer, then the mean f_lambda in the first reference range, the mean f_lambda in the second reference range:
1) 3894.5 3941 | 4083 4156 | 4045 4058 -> -0.149 mag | 12.3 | 19.8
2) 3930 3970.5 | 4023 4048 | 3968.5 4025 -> -0.146 mag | 10.3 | 20.4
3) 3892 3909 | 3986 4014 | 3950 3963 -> 0.320 mag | 15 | 20.2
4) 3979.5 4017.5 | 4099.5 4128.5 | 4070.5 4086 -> 0.020 mag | 19.8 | 20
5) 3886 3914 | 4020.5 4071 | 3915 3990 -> 0.361 mag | 14.4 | 20.3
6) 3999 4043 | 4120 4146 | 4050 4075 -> 0.047 mag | 21.2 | 19.7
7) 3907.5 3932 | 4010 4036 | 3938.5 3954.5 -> 0.227 mag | 12.8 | 21.2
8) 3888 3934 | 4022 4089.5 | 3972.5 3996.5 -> 0.018 mag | 13.1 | 20.2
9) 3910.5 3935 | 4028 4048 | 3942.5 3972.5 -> 0.199 mag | 11.5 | 20.2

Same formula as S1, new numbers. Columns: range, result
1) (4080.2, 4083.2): 19.9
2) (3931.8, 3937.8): 6.13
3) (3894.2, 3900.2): 15.8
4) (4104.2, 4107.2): 17.7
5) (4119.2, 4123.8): 21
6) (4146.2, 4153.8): 18.7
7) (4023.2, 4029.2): 21.3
